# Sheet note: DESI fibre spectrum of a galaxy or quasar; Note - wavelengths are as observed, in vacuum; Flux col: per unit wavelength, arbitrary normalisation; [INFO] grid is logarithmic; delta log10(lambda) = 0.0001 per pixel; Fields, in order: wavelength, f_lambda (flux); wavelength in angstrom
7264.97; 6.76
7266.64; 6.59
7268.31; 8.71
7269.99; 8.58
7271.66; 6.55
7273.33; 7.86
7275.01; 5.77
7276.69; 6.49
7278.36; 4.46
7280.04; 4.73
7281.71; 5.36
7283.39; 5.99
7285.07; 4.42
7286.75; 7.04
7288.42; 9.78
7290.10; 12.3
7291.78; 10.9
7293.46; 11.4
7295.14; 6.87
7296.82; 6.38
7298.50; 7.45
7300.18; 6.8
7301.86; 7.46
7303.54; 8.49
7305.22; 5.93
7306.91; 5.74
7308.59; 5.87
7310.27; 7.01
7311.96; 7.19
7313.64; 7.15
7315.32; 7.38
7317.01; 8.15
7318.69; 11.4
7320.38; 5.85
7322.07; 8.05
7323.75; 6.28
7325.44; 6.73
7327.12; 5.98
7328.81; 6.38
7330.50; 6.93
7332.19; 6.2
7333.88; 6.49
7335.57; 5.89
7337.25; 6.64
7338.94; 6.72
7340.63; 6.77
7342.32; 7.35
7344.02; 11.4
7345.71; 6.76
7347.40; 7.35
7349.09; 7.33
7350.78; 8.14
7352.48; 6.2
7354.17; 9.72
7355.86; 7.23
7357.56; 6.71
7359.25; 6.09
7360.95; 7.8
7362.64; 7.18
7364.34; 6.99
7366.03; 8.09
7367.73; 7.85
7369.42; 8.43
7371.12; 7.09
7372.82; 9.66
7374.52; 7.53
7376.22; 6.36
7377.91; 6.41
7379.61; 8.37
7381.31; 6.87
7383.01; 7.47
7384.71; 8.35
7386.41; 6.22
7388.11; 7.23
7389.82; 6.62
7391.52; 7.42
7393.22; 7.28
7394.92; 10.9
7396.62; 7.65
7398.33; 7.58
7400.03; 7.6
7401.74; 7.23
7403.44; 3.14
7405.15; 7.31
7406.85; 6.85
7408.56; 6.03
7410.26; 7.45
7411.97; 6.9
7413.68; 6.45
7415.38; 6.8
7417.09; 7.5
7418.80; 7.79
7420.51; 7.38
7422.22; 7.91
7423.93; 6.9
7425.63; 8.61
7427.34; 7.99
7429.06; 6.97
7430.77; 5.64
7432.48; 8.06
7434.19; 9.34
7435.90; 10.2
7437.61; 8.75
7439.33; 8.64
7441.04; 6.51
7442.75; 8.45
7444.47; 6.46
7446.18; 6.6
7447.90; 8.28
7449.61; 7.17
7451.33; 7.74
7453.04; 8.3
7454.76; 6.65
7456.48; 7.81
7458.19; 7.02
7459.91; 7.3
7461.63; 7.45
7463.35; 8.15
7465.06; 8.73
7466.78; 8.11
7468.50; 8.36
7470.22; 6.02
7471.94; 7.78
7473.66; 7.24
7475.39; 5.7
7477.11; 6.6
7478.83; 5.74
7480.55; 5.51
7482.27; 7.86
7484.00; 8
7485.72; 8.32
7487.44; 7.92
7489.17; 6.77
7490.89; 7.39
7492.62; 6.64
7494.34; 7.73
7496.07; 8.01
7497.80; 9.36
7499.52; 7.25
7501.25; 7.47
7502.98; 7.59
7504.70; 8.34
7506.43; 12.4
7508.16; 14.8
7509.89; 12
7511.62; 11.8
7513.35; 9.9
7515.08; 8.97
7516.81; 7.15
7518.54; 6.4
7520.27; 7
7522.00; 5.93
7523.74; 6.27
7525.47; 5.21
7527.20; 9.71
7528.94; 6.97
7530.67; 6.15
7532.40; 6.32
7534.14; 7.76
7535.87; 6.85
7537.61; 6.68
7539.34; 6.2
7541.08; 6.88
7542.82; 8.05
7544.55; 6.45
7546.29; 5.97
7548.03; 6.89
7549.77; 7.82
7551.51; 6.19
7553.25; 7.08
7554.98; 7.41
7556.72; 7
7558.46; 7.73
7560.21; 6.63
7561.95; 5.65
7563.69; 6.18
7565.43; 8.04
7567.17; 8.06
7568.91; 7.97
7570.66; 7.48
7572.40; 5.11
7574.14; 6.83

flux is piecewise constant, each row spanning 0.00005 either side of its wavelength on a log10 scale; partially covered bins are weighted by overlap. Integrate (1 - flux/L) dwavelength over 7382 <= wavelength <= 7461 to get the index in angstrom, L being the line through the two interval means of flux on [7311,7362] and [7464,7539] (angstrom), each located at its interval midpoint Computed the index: 1.2 angstrom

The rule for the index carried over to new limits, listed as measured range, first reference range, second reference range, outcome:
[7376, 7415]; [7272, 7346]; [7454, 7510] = 2.1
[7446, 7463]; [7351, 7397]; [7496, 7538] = 1.0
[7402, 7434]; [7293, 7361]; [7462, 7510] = 2.7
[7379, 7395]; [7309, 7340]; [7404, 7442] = -0.4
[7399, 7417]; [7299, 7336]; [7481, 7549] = 1.9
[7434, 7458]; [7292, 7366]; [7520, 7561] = -2.7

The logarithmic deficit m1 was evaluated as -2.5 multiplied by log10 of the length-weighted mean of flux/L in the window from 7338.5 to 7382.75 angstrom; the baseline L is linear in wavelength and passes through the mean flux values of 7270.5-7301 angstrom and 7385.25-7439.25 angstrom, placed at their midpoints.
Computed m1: -0.03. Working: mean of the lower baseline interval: 7.27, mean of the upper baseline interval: 7.43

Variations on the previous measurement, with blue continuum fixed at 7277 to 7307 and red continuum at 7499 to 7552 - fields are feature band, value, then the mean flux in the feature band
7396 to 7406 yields 0.130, 6.73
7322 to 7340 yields 0.141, 6.51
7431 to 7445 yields -0.077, 8.23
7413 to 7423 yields 0.044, 7.32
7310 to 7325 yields -0.031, 7.6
